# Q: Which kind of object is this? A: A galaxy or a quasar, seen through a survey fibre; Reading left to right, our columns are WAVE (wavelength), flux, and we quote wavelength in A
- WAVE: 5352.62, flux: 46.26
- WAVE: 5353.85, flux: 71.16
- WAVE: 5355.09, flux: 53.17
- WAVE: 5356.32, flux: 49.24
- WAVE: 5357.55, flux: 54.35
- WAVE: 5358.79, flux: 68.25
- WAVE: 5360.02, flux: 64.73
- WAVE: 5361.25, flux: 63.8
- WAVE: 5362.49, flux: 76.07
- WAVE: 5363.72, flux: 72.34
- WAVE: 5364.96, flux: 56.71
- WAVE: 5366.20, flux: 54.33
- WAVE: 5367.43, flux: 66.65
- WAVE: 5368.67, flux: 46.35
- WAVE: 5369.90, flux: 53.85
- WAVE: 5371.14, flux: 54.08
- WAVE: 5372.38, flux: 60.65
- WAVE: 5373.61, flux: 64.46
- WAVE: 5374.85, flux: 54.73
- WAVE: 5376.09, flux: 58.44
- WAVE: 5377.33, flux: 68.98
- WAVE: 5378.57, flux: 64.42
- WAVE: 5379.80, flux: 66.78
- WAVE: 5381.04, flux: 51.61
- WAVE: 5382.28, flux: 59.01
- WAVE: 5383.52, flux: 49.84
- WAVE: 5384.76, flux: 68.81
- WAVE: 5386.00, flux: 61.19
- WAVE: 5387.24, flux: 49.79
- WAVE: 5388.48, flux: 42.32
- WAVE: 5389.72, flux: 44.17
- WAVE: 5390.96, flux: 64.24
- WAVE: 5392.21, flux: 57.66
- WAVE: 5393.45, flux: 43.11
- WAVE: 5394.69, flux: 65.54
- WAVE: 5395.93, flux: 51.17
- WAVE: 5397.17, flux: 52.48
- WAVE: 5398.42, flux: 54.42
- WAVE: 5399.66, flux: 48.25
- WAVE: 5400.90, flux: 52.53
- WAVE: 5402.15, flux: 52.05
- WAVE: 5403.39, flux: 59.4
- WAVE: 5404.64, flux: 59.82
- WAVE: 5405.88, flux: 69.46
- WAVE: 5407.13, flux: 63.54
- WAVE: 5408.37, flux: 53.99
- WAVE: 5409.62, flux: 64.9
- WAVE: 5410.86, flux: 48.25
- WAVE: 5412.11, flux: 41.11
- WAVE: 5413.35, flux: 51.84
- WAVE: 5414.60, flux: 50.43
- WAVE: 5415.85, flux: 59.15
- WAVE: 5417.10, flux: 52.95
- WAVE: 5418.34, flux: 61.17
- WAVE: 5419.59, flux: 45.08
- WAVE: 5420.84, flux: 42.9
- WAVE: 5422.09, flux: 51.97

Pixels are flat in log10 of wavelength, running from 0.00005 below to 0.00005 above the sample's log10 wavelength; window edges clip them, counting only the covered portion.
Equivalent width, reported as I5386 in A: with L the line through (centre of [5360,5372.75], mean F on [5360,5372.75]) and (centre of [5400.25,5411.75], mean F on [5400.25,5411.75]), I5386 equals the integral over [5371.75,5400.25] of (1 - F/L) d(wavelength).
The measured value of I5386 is 1.3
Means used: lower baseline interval 60.7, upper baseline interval 57.8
